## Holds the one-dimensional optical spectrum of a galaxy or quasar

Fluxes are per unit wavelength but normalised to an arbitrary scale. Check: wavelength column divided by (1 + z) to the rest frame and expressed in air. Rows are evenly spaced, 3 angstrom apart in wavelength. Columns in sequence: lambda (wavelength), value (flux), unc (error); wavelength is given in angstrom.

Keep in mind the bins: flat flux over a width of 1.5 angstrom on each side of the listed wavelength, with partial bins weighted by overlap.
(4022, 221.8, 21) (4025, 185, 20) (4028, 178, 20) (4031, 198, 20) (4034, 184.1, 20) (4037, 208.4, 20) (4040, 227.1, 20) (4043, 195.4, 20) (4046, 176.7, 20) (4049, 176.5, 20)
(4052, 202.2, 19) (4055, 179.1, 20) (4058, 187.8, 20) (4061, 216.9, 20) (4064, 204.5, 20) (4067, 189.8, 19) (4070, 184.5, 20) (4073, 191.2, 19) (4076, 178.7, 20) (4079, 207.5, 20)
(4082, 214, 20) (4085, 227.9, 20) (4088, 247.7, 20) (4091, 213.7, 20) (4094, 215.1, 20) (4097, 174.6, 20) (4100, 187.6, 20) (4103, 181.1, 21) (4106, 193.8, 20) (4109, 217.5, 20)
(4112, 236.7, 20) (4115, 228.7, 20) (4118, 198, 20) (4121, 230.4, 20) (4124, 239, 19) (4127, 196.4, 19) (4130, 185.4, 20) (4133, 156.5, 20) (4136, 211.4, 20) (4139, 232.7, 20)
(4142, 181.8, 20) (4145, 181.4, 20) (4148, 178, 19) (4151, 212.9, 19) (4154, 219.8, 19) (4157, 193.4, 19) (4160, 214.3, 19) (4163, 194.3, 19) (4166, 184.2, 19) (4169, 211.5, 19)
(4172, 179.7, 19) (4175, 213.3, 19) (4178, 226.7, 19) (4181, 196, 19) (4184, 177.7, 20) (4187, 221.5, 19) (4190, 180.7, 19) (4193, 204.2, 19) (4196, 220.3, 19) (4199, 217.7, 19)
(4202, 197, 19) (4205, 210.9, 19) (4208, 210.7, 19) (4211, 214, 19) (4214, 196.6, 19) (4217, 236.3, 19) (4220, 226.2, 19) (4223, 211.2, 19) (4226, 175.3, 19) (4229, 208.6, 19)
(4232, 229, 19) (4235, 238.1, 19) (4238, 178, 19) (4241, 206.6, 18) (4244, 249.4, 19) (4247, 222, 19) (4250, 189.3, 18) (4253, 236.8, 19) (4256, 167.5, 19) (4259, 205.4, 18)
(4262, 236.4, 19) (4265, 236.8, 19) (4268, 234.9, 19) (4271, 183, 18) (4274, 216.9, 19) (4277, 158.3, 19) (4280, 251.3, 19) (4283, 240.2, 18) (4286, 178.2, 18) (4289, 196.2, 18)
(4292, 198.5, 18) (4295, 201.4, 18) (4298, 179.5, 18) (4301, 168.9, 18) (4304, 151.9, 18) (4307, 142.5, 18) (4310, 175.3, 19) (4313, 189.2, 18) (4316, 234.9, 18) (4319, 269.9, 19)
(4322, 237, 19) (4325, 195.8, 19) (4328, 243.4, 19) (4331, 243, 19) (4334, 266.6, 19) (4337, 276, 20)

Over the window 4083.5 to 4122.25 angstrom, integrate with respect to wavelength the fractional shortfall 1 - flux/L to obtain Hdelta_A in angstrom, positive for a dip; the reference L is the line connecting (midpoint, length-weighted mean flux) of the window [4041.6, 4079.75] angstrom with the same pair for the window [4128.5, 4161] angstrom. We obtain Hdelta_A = -3.5 angstrom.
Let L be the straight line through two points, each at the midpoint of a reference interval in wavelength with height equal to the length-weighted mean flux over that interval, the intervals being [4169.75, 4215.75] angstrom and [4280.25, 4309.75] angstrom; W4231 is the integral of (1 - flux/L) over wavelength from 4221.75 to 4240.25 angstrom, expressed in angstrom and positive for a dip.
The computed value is -0.81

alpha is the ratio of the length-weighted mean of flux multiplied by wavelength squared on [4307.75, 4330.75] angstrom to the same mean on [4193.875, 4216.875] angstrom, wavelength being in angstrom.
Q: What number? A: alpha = 1.10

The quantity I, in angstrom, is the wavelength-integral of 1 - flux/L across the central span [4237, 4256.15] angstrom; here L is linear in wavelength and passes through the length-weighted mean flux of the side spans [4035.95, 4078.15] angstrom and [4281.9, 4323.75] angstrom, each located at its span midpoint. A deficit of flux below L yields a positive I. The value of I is -1.4 angstrom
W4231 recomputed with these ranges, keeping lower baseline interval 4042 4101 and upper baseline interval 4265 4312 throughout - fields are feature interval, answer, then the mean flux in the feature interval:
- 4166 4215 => -2.2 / 204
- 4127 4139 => 0.3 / 192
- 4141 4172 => 0.0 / 197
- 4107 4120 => -1.4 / 220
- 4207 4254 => -4.7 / 214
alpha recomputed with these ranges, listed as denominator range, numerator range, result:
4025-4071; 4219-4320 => 1.18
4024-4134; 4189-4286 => 1.14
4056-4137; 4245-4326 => 1.09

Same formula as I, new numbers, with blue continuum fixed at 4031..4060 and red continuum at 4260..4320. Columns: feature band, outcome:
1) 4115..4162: -1.5 angstrom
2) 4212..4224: -1.1 angstrom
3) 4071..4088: -1.1 angstrom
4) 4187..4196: -0.2 angstrom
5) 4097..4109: 0.4 angstrom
